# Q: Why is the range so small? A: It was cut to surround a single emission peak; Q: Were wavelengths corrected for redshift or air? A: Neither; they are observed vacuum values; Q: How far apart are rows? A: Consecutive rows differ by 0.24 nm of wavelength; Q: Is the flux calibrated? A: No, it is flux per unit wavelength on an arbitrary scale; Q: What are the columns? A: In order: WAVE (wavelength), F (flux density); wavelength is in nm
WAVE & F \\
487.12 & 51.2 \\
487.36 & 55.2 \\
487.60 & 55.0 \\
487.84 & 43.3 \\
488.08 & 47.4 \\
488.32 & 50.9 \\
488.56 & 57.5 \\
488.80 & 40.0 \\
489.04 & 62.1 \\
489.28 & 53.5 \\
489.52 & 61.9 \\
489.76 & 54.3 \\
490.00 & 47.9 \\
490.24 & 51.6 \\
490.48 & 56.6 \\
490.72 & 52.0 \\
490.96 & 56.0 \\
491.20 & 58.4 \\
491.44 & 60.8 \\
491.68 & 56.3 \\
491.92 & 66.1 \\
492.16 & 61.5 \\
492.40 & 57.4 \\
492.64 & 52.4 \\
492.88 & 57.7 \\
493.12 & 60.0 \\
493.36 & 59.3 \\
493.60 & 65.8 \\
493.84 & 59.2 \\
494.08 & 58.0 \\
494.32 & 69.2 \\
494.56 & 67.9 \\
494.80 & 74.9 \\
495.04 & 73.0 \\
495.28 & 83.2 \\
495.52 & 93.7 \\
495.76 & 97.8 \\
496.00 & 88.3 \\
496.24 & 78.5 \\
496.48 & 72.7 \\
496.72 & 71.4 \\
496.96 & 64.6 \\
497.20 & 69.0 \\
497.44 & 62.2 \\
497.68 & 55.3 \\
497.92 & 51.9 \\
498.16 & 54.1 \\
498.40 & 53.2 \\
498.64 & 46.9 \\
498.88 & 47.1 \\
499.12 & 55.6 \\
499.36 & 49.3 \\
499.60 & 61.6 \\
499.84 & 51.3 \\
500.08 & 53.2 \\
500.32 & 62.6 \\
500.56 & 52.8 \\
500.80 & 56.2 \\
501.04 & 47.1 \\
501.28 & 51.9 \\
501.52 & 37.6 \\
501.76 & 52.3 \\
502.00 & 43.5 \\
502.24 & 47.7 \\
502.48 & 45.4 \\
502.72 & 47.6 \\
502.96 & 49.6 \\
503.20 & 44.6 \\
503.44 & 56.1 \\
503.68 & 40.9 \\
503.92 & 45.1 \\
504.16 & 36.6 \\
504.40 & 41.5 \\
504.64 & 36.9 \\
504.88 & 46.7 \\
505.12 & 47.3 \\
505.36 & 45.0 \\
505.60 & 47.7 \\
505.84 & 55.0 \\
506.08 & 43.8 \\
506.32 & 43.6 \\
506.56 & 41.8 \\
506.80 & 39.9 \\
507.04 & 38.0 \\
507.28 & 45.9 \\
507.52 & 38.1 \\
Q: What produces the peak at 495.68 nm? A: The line C III] 1909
